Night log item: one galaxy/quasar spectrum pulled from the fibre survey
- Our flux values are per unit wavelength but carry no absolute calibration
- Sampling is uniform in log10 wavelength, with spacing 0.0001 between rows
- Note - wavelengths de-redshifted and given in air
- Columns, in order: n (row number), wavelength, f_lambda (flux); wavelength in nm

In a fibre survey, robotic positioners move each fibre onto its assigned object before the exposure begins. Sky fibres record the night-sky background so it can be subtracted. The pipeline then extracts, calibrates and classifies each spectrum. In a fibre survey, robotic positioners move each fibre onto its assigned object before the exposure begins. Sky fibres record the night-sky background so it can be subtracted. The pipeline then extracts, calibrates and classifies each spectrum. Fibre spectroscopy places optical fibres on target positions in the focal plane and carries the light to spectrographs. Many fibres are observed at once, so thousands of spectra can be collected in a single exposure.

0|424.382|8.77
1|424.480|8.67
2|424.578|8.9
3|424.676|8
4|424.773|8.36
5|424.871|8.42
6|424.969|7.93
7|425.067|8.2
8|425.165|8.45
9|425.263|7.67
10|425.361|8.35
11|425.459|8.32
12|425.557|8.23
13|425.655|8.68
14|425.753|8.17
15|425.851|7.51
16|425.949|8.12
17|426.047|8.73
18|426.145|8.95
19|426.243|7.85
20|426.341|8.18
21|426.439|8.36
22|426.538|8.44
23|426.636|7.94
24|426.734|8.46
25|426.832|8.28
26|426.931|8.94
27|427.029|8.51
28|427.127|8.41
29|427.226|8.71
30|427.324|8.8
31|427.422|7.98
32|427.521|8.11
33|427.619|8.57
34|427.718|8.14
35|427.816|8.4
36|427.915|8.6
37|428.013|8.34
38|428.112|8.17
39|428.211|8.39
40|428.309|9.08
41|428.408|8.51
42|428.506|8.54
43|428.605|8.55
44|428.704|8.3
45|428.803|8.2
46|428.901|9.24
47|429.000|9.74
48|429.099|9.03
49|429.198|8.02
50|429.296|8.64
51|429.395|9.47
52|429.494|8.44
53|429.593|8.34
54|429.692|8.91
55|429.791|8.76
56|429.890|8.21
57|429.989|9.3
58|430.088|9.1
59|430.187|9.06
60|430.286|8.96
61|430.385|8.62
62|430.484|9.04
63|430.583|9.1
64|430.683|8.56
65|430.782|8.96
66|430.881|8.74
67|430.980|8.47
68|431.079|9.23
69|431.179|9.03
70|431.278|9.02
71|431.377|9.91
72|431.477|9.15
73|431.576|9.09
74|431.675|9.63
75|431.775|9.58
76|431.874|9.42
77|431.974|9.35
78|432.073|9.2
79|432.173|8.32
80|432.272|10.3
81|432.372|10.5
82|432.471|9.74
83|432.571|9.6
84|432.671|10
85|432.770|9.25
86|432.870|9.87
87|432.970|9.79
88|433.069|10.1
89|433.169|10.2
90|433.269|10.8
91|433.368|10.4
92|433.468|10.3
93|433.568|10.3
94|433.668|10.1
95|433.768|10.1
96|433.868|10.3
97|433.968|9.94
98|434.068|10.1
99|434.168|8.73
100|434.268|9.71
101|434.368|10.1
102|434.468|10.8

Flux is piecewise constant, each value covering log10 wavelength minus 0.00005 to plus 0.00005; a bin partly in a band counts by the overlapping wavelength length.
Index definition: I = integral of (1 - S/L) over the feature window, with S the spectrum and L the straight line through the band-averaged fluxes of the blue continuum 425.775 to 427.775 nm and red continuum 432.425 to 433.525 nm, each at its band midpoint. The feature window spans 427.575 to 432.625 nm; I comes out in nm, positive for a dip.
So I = 0.17 nm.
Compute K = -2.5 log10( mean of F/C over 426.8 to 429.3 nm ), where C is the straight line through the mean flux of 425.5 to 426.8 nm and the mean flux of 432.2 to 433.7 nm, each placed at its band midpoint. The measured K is 0.03 mag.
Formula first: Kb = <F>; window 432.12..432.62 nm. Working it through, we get 9.68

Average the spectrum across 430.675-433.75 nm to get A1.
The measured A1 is 9.6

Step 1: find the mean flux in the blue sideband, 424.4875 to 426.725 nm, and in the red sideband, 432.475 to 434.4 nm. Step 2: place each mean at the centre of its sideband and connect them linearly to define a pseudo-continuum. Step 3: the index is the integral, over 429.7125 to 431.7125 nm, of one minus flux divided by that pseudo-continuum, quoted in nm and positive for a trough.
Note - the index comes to 0.08 nm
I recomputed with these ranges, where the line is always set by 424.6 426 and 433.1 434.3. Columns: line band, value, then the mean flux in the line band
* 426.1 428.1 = 0.046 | 8.39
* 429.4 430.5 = 0.050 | 8.81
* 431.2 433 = 0.035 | 9.53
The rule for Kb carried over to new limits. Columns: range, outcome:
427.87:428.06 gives 8.49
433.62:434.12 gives 10.1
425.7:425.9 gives 7.86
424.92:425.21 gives 8.18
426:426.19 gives 8.84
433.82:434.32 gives 9.75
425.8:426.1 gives 8.14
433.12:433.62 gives 10.4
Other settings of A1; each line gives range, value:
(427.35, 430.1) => 8.61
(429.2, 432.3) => 9.01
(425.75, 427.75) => 8.35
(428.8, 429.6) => 8.86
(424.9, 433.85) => 8.91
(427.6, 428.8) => 8.45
